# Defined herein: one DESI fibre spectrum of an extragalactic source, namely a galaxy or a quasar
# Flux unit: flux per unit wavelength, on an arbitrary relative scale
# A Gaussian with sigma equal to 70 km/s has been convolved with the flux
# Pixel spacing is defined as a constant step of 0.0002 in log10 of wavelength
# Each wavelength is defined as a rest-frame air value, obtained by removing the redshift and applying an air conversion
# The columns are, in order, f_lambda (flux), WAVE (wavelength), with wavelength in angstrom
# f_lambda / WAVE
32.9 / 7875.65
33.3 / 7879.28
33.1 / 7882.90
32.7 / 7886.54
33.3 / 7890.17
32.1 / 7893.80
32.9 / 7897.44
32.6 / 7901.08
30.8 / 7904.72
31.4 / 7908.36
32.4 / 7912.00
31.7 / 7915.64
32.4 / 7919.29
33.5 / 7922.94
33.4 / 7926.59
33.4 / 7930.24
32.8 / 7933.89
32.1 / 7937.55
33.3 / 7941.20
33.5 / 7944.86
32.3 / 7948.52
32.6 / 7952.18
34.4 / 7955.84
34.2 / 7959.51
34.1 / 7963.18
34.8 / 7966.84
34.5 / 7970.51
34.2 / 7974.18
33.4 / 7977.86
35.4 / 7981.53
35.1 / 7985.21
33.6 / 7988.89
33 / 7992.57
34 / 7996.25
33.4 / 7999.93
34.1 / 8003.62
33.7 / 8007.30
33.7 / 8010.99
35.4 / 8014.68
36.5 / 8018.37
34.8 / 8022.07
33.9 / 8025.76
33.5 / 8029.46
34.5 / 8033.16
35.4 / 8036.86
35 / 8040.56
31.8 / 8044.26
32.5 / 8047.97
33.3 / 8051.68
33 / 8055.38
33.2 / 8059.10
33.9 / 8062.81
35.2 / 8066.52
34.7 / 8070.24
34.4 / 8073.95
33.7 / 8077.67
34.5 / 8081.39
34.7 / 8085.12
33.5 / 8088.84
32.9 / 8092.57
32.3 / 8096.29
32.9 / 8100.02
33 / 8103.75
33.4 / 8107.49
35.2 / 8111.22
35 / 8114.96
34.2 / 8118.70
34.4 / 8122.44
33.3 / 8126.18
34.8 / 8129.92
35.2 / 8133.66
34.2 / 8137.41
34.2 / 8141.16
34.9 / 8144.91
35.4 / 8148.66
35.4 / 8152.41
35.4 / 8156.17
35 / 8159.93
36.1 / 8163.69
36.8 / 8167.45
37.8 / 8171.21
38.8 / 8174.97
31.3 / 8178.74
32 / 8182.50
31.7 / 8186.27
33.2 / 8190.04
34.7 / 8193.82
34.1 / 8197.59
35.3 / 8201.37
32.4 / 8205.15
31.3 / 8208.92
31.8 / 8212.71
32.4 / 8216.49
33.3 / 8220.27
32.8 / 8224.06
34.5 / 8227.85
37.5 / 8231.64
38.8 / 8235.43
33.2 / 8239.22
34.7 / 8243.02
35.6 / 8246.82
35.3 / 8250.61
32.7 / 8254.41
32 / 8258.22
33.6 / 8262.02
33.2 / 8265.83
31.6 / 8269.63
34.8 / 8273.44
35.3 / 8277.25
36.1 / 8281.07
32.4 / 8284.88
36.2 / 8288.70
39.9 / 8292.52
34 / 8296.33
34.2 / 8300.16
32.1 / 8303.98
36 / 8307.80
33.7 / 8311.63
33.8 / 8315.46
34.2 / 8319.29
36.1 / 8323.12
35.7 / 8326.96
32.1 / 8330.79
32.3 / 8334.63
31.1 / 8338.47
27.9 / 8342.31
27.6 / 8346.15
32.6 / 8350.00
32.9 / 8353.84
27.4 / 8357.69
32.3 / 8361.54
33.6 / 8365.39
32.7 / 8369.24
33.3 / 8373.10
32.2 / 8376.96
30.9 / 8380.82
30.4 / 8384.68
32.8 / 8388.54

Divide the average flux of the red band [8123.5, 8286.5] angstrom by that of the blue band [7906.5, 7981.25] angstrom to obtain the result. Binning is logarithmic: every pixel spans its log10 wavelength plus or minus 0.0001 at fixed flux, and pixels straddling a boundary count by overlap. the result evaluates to 1.0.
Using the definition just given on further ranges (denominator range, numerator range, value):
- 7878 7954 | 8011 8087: 1.05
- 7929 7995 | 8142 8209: 1.03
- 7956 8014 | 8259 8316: 1.01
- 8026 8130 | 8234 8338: 1.02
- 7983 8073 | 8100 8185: 1.02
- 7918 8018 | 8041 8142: 1.00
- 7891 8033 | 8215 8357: 1.01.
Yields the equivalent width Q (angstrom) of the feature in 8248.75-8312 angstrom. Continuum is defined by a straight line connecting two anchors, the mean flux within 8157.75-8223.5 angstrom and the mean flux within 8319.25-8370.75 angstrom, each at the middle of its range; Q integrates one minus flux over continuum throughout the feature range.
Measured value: -2.9 angstrom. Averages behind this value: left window 34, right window 32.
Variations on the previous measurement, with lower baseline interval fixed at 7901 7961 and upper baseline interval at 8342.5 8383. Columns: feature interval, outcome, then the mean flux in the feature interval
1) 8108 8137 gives -2.1 angstrom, 34.5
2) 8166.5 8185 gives -1.8 angstrom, 35.2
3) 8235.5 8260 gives -2.0 angstrom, 34.3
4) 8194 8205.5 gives -0.8 angstrom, 34.2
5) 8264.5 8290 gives -2.1 angstrom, 34.2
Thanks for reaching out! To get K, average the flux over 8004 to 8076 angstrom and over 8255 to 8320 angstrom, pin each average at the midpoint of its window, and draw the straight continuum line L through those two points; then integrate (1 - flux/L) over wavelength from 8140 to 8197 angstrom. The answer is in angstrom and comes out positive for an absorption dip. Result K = -1.1 angstrom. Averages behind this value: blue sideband 34.1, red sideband 34.3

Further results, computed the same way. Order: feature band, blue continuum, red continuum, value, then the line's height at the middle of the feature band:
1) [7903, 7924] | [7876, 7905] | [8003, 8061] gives 0.6 angstrom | 32.9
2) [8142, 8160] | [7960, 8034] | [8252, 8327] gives -0.5 angstrom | 34.3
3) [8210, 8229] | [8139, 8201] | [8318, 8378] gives 0.7 angstrom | 34.1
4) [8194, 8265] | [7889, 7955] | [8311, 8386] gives -3.8 angstrom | 32.3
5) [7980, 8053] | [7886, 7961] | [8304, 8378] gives -3.2 angstrom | 32.7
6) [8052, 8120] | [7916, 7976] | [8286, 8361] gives -1.1 angstrom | 33.3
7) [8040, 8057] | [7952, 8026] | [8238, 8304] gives 0.6 angstrom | 34.3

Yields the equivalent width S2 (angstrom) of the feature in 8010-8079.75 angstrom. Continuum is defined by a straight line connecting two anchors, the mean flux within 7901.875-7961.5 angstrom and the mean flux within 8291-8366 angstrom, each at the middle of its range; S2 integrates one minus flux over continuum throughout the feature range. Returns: -2.8 angstrom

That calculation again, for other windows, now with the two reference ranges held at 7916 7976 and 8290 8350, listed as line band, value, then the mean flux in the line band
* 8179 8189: 0.5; 31.9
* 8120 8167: -2.1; 34.9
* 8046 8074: -0.3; 33.7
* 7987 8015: -0.3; 33.8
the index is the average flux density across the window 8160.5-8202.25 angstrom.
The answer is 34.7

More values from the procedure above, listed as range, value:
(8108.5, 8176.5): 35.3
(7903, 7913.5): 31.5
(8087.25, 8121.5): 33.6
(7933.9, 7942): 32.6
